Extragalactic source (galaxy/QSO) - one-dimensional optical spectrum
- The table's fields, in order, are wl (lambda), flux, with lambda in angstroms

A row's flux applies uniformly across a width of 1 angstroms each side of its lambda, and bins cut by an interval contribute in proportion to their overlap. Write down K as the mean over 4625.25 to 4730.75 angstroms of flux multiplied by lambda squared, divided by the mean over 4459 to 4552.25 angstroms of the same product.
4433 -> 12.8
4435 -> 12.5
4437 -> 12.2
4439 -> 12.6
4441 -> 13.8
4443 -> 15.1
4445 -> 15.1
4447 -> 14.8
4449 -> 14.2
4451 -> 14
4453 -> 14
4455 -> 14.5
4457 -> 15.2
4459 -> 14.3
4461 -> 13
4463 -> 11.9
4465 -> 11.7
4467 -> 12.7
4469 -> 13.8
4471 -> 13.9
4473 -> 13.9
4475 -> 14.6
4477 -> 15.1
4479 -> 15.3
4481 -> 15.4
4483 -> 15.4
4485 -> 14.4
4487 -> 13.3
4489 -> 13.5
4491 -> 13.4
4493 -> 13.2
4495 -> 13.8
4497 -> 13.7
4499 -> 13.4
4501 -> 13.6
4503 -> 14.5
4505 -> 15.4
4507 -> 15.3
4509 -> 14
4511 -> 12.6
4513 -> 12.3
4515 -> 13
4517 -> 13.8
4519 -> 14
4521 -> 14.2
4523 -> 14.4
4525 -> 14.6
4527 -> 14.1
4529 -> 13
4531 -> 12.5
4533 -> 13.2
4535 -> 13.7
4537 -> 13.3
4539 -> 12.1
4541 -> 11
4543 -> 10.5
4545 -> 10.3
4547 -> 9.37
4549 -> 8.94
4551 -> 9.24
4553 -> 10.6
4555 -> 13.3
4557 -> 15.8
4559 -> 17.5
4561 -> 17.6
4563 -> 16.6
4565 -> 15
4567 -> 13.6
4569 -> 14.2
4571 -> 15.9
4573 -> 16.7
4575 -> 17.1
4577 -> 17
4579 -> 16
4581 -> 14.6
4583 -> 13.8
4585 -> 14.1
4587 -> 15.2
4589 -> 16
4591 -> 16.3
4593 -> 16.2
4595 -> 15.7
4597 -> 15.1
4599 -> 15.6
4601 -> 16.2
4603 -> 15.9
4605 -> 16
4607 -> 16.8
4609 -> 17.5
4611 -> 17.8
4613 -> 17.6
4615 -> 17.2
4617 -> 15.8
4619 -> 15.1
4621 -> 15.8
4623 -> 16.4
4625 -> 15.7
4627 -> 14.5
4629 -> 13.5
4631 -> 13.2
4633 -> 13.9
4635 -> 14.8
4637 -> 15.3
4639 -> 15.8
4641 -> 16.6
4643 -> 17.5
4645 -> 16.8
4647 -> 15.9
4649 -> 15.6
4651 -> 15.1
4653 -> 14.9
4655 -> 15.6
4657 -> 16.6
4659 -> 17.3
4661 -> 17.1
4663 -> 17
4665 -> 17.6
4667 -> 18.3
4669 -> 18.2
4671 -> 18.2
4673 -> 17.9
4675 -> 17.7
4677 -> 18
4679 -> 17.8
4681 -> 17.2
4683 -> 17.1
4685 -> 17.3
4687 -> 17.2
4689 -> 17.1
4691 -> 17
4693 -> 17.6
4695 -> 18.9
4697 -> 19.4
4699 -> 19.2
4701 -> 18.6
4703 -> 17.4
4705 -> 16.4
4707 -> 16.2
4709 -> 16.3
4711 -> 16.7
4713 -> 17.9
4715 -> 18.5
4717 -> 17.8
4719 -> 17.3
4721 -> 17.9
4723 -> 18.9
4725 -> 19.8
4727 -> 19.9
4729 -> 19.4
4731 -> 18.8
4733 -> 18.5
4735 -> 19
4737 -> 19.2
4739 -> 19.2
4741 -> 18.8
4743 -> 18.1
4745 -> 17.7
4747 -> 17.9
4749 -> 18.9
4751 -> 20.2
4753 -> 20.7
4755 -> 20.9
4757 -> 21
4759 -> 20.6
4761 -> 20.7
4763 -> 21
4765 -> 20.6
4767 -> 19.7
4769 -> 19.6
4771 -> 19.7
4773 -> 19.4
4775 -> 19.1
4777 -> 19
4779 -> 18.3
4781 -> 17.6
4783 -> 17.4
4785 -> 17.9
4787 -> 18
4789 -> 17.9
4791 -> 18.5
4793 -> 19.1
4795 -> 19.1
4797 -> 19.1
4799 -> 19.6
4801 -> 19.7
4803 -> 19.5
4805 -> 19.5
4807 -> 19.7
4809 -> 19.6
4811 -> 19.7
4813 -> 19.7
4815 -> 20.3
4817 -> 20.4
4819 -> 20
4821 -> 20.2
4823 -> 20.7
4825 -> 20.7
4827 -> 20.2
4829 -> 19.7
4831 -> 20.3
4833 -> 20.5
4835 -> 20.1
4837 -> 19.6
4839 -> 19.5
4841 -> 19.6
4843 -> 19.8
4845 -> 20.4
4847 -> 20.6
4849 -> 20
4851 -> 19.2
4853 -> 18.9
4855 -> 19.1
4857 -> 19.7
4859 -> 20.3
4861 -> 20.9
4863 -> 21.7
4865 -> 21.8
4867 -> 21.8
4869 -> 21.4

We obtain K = 1.4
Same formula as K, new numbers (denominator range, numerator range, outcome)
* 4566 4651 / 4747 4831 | 1.35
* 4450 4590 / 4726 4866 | 1.59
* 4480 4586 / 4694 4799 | 1.49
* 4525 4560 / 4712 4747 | 1.64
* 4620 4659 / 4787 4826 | 1.36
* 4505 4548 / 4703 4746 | 1.53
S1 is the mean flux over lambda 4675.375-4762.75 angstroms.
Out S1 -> 18.5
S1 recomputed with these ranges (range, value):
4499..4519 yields 13.8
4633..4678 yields 16.7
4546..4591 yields 14.5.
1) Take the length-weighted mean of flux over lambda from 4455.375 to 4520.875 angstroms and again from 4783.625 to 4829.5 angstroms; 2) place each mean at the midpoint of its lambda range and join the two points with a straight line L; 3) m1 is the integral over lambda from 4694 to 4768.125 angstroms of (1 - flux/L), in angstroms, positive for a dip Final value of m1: -2.8 angstroms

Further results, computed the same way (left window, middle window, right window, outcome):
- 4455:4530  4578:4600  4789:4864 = 0.4 angstroms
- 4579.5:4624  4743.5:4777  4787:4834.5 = -1.8 angstroms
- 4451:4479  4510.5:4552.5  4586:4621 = 7.2 angstroms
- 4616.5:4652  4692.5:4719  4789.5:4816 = -1.0 angstroms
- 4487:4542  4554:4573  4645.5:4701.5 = -1.1 angstroms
